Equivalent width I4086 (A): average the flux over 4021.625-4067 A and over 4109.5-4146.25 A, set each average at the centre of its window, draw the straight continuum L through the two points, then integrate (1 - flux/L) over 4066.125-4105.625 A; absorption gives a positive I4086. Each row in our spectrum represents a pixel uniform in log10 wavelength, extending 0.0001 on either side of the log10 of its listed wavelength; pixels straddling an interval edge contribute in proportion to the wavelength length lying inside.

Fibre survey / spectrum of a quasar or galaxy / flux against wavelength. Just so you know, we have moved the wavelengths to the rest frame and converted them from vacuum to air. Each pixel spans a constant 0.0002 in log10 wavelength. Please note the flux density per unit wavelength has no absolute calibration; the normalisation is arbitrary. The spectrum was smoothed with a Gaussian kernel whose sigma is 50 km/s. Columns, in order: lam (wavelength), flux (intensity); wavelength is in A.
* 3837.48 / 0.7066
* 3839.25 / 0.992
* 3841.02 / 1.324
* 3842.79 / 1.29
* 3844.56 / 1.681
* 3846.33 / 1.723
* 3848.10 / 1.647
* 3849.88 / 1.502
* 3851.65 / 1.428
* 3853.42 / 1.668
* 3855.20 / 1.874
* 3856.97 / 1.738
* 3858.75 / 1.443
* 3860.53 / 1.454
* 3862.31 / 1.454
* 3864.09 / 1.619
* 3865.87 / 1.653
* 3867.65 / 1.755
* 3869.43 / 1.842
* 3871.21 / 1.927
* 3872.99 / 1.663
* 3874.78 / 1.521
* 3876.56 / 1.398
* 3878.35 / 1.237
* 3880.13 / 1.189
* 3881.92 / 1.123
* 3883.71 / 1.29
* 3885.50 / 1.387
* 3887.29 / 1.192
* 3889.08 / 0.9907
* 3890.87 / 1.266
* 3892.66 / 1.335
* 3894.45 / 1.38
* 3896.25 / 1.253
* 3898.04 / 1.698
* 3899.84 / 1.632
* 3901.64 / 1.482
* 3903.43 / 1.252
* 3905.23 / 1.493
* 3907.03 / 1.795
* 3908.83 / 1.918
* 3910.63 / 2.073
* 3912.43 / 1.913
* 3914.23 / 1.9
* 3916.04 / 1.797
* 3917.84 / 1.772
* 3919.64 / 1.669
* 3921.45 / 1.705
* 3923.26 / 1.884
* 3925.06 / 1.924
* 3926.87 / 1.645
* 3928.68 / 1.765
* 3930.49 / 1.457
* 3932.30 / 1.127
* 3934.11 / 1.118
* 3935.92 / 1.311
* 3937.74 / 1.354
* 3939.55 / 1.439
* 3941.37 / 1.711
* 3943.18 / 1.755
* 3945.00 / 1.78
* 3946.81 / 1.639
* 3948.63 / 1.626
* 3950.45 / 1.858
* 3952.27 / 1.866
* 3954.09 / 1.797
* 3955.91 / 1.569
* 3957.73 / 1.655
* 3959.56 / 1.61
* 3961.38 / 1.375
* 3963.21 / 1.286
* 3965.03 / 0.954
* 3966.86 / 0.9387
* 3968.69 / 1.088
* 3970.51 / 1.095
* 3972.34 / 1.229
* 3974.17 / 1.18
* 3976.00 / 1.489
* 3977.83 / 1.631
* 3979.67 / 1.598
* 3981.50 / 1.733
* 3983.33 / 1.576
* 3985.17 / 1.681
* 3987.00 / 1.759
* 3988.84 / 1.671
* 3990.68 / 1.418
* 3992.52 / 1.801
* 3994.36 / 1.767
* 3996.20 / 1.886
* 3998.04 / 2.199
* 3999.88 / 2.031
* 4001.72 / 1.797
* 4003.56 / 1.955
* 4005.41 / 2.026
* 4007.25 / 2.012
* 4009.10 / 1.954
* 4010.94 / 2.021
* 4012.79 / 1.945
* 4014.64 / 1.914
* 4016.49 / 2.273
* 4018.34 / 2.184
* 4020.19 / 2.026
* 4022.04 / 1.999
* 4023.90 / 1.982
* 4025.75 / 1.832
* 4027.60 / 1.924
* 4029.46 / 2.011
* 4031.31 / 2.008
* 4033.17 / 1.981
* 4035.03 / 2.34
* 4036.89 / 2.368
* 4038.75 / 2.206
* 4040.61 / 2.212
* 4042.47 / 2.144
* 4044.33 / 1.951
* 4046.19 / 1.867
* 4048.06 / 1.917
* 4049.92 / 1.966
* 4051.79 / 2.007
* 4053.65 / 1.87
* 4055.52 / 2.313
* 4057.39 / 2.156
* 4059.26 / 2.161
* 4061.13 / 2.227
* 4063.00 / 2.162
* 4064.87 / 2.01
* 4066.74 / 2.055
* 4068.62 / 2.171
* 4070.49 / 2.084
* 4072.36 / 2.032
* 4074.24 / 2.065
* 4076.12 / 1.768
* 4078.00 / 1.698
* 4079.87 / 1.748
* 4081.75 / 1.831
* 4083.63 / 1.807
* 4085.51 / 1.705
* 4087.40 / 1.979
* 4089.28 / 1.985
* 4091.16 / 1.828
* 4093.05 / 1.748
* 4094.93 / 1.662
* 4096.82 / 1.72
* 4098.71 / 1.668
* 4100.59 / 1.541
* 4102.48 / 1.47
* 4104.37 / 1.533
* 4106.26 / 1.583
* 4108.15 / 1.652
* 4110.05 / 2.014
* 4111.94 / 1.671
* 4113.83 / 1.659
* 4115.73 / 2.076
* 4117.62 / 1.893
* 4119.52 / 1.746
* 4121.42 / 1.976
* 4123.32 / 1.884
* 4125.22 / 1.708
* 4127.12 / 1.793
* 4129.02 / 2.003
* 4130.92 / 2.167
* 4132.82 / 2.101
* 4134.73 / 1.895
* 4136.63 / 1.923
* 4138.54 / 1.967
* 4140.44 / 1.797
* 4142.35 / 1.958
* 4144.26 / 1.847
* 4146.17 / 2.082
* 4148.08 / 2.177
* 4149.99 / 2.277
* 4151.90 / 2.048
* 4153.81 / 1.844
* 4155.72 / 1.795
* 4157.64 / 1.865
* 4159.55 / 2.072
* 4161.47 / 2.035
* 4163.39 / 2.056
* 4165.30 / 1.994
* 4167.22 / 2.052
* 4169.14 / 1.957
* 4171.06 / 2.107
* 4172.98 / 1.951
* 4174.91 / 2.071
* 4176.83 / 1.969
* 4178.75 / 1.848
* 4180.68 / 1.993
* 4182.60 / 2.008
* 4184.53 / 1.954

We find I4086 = 3.5 A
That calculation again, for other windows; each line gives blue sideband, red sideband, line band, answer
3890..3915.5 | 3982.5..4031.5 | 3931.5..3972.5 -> 7.0 A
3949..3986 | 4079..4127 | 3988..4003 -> -3.0 A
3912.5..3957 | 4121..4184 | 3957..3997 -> 5.7 A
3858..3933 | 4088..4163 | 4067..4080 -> -1.2 A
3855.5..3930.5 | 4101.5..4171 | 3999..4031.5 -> -4.7 A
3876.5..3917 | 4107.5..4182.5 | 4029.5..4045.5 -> -3.6 A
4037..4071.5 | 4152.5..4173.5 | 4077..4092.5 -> 1.8 A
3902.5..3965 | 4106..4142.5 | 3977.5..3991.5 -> 0.5 A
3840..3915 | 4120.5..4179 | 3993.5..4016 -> -2.9 A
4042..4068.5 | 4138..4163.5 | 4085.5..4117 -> 4.5 A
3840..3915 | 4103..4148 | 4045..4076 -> -4.8 A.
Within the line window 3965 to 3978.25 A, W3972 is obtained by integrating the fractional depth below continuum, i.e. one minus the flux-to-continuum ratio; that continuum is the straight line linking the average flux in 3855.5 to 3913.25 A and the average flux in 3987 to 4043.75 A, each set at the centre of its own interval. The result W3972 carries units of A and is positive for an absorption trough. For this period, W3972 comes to 4.6 A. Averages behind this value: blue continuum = 1.51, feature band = 1.2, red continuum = 1.99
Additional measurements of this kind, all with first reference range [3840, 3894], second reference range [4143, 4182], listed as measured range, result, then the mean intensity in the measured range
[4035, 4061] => -4.33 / 2.1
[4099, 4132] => 2.32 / 1.79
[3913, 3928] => -2.01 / 1.79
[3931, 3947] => 1.48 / 1.46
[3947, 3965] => 0.50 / 1.59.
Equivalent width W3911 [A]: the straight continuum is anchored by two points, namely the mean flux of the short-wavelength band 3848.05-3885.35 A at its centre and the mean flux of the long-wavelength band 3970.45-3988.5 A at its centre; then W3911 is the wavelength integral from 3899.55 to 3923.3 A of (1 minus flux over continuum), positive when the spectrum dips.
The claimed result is -3.1 A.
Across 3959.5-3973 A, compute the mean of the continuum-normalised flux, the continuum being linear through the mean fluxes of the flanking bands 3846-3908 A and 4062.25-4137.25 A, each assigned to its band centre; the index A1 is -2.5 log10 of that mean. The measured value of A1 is 0.36 mag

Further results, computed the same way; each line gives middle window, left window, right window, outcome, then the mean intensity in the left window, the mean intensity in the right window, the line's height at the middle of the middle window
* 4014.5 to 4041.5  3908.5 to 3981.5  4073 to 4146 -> -0.23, 1.56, 1.82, 1.69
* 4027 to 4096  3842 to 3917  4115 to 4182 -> -0.10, 1.55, 1.97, 1.83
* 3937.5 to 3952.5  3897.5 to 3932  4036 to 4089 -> 0.06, 1.71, 2.02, 1.78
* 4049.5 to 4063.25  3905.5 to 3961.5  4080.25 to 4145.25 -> -0.19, 1.67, 1.82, 1.77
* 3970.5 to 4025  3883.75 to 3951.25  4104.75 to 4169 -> -0.06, 1.57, 1.92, 1.7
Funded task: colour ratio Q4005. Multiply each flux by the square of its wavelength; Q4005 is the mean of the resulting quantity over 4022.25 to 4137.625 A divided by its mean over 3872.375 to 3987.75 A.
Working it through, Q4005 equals 1.37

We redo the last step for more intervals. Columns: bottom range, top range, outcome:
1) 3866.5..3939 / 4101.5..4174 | 1.40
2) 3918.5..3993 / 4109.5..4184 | 1.41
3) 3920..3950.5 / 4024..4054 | 1.35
